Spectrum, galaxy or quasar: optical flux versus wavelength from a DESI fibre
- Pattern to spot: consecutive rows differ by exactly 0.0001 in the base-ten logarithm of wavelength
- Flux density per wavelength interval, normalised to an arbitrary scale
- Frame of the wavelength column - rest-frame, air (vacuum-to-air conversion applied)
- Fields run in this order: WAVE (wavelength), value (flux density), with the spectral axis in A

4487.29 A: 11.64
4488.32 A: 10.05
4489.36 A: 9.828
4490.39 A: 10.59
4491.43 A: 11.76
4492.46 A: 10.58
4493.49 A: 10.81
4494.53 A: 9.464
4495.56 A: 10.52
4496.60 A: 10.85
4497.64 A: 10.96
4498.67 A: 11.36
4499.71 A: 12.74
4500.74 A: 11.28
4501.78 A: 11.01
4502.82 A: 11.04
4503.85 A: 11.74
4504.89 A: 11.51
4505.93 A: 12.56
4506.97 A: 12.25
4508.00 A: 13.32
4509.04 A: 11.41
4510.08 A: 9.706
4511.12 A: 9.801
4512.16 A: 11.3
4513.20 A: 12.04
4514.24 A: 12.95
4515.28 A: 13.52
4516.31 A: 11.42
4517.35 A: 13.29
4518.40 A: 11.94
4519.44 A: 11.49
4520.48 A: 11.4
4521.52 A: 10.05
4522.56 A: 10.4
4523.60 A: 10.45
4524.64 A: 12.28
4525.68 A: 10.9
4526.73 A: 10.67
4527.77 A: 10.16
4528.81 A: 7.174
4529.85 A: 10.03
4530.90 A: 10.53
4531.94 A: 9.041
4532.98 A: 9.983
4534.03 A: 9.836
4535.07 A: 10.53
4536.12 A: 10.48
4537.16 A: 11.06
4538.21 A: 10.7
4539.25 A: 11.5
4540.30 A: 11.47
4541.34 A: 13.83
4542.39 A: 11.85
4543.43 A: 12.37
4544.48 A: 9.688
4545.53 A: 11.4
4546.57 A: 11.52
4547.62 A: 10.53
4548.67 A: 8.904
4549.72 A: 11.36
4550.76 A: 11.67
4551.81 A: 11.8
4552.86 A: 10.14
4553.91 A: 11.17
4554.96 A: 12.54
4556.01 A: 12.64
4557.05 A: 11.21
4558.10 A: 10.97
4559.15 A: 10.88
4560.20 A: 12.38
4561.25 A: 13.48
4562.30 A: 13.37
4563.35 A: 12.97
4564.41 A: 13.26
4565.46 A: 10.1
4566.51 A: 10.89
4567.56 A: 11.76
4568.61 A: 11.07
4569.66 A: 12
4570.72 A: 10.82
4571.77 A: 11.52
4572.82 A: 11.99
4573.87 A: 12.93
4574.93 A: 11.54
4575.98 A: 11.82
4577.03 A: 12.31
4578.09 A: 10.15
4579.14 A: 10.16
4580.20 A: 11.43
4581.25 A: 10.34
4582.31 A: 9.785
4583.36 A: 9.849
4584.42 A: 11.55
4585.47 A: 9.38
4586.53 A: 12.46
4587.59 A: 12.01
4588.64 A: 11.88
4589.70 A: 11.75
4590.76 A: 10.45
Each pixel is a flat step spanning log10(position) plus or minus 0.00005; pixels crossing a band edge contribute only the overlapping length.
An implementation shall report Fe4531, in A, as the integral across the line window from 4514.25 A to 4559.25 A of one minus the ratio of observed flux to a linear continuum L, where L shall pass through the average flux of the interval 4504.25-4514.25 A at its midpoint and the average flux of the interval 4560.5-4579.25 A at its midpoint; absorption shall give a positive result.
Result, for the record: 2.5 A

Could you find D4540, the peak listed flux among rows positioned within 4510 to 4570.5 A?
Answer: 13.83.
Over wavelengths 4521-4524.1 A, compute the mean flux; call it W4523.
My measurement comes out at 10.3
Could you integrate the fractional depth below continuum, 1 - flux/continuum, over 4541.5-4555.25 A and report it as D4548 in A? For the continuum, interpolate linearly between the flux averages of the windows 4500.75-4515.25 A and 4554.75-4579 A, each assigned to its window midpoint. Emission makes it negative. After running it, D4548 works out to 0.66 A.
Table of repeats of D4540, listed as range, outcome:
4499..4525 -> 13.52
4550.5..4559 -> 12.64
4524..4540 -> 12.28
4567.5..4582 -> 12.93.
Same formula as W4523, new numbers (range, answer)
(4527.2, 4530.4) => 9.16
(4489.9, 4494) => 10.9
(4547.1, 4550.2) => 10.2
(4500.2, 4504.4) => 11.3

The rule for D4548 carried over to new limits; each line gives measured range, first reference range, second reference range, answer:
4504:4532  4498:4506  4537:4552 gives 0.7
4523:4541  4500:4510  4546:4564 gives 1.9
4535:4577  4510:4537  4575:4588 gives -2.6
